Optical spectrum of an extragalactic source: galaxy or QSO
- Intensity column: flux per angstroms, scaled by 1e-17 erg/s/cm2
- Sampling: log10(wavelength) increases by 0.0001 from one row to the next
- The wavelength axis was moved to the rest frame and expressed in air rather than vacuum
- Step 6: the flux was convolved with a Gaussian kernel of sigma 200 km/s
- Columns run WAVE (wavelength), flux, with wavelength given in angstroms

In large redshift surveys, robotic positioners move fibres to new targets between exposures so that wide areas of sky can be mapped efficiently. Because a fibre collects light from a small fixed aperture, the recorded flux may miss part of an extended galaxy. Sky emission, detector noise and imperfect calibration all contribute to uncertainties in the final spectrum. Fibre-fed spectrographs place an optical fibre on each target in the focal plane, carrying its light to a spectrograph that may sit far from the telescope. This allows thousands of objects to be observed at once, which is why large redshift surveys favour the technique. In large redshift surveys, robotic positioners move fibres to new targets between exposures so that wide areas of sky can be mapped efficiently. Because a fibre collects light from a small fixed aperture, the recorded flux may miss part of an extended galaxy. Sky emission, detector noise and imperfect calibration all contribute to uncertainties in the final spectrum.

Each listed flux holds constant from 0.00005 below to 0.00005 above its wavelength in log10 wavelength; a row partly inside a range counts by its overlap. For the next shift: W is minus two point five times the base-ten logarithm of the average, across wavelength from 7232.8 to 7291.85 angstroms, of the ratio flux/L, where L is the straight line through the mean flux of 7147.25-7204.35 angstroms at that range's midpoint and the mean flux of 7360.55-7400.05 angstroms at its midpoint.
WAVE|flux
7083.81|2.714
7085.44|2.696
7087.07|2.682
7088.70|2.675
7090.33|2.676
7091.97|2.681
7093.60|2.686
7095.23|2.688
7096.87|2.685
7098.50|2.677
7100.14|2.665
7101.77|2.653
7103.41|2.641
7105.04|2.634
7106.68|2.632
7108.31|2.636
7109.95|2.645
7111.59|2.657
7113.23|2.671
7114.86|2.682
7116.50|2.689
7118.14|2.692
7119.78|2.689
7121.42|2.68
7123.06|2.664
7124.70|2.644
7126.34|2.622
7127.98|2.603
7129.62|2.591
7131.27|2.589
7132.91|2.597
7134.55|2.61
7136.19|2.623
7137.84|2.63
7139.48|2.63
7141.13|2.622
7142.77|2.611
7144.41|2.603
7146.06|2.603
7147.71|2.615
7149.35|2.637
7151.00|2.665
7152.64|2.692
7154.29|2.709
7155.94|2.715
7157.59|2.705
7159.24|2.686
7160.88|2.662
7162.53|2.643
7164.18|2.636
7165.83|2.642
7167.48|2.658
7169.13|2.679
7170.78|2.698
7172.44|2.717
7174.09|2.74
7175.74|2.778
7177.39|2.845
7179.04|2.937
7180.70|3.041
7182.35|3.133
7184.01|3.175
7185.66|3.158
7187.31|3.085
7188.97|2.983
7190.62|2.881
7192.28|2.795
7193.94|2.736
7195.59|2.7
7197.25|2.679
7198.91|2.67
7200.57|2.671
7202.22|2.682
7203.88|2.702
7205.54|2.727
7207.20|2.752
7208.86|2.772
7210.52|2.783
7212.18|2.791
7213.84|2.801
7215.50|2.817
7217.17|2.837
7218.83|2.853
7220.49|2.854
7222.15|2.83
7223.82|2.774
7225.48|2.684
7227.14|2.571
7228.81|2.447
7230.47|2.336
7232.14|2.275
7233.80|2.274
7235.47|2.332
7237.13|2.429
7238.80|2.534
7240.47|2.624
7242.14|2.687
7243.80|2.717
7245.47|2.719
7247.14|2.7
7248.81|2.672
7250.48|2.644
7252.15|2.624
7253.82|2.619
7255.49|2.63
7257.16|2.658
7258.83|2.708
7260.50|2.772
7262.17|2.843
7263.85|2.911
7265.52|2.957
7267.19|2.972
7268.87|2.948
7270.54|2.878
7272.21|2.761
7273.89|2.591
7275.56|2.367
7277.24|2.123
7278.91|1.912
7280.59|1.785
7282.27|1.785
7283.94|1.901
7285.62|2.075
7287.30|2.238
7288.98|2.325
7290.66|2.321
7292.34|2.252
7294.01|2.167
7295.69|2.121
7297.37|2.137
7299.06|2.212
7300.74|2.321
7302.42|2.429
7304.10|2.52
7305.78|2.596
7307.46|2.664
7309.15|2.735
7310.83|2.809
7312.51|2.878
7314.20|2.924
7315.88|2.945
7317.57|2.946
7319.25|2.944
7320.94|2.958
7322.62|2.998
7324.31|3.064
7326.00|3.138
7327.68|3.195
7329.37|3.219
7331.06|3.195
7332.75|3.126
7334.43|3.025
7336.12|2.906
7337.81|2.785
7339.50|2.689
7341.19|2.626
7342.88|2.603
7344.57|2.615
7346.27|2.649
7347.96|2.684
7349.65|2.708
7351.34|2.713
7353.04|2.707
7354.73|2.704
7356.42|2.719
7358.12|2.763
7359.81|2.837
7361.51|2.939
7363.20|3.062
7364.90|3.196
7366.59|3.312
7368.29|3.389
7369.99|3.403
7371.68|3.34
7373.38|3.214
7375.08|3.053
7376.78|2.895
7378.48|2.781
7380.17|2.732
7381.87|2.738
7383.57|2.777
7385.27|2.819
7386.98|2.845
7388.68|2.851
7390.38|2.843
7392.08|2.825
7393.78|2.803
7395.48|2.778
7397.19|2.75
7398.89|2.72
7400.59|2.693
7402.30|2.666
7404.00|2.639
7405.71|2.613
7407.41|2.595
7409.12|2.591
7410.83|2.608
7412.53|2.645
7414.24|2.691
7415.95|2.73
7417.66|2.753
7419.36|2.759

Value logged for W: 0.14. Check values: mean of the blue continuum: 2.78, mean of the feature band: 2.51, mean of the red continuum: 2.96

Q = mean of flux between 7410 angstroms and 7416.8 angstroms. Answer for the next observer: 2.67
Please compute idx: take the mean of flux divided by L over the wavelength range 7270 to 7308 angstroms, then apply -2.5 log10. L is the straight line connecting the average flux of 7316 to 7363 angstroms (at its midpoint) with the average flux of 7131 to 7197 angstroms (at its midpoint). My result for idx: 0.24 mag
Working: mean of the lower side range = 2.75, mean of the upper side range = 2.87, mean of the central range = 2.27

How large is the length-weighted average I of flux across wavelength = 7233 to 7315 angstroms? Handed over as 2.51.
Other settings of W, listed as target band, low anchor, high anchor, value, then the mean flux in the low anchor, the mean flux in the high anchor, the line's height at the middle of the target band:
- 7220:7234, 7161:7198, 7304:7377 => 0.12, 2.83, 2.92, 2.86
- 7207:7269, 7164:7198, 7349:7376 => 0.08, 2.85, 3.01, 2.9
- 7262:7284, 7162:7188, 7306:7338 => 0.18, 2.85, 2.97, 2.93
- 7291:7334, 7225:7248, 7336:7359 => -0.04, 2.52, 2.7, 2.64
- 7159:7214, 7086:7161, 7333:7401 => -0.03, 2.65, 2.87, 2.71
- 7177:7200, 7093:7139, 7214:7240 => -0.12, 2.65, 2.6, 2.61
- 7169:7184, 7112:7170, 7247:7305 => -0.11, 2.65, 2.45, 2.6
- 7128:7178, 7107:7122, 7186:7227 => 0.02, 2.67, 2.79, 2.72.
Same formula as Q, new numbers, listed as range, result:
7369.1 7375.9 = 3.25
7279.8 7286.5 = 1.89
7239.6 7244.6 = 2.68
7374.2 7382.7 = 2.84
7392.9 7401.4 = 2.75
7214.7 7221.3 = 2.84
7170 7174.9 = 2.71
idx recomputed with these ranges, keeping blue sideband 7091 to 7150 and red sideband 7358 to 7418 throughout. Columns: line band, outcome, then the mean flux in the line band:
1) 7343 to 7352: 0.06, 2.67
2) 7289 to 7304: 0.23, 2.26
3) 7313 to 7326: -0.06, 2.98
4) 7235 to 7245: 0.07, 2.57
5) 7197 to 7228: -0.01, 2.75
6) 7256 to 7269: -0.03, 2.83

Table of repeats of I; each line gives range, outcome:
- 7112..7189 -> 2.72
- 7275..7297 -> 2.1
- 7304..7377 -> 2.92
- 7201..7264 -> 2.67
